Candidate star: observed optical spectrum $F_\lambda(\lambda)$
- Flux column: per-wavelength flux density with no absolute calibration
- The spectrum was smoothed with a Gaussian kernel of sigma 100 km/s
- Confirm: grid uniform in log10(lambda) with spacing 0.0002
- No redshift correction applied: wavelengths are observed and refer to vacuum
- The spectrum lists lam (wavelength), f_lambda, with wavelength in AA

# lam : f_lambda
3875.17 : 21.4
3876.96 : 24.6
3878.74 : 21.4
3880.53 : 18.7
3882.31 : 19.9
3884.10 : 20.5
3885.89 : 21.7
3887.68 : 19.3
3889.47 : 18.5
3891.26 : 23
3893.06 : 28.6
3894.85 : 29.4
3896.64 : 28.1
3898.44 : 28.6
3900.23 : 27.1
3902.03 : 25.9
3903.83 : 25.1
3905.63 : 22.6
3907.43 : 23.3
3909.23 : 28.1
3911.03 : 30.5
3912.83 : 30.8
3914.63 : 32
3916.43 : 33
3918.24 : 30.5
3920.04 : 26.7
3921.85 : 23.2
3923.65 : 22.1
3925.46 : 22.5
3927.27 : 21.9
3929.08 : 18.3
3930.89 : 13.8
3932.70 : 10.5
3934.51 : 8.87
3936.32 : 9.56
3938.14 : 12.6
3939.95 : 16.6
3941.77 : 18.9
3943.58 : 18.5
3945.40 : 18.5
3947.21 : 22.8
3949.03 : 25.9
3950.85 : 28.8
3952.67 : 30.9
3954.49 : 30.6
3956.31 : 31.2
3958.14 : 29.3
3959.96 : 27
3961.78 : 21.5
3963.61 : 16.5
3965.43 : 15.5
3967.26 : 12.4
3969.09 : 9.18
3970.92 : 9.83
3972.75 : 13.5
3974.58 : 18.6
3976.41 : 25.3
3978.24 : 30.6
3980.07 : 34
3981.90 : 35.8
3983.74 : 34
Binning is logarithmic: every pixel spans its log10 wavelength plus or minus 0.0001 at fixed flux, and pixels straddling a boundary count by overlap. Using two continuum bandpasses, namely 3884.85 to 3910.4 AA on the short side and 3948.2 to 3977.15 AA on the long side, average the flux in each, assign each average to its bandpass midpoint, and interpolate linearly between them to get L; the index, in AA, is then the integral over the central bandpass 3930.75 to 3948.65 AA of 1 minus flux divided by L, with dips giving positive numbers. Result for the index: 5.7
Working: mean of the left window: 25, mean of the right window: 21.6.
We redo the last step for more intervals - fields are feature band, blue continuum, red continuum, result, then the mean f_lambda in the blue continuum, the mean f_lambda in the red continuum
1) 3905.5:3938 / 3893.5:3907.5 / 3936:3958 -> 3.29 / 26.5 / 22.7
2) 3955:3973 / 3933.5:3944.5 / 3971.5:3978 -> -1.28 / 14.1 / 19.9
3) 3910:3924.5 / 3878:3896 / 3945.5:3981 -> -4.02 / 22.2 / 22.7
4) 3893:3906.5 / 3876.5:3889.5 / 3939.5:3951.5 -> -3.90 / 20.6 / 21.5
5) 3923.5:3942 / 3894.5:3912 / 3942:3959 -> 7.52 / 26.8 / 26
